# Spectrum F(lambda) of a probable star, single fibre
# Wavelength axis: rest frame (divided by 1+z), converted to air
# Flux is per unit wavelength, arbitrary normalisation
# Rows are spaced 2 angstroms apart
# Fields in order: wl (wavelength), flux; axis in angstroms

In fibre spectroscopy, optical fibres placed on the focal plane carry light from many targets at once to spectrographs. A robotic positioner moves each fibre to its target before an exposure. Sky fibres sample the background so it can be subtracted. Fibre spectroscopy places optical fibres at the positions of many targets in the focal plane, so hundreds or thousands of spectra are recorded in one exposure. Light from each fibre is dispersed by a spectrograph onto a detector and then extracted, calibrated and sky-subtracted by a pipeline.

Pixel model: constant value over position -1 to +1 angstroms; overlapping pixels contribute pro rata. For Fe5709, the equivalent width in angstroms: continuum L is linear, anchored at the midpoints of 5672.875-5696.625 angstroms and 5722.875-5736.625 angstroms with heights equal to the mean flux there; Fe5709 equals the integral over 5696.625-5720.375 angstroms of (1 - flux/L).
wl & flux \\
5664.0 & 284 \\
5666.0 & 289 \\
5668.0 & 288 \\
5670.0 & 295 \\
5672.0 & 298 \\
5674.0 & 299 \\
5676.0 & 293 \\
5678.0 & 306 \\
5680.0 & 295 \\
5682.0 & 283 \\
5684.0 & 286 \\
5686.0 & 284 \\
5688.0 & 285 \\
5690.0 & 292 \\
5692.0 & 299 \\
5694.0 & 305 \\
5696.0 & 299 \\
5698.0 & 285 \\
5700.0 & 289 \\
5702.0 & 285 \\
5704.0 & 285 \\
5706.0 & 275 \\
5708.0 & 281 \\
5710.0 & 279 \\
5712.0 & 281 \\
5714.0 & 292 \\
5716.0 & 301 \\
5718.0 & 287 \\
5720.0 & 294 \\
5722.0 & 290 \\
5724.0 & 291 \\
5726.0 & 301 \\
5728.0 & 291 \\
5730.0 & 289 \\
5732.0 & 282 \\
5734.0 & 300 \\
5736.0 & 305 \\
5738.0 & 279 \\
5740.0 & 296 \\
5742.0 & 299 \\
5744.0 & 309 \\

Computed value 0.6 angstroms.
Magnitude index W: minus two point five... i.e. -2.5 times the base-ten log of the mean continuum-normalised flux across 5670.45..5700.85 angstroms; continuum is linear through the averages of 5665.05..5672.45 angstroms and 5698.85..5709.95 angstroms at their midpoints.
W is -0.02 mag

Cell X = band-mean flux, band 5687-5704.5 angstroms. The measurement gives 292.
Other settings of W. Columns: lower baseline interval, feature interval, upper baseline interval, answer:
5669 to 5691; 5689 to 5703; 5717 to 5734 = -0.005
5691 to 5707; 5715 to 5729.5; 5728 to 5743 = -0.006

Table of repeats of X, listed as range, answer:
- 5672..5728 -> 291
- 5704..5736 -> 289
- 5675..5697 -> 293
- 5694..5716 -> 287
